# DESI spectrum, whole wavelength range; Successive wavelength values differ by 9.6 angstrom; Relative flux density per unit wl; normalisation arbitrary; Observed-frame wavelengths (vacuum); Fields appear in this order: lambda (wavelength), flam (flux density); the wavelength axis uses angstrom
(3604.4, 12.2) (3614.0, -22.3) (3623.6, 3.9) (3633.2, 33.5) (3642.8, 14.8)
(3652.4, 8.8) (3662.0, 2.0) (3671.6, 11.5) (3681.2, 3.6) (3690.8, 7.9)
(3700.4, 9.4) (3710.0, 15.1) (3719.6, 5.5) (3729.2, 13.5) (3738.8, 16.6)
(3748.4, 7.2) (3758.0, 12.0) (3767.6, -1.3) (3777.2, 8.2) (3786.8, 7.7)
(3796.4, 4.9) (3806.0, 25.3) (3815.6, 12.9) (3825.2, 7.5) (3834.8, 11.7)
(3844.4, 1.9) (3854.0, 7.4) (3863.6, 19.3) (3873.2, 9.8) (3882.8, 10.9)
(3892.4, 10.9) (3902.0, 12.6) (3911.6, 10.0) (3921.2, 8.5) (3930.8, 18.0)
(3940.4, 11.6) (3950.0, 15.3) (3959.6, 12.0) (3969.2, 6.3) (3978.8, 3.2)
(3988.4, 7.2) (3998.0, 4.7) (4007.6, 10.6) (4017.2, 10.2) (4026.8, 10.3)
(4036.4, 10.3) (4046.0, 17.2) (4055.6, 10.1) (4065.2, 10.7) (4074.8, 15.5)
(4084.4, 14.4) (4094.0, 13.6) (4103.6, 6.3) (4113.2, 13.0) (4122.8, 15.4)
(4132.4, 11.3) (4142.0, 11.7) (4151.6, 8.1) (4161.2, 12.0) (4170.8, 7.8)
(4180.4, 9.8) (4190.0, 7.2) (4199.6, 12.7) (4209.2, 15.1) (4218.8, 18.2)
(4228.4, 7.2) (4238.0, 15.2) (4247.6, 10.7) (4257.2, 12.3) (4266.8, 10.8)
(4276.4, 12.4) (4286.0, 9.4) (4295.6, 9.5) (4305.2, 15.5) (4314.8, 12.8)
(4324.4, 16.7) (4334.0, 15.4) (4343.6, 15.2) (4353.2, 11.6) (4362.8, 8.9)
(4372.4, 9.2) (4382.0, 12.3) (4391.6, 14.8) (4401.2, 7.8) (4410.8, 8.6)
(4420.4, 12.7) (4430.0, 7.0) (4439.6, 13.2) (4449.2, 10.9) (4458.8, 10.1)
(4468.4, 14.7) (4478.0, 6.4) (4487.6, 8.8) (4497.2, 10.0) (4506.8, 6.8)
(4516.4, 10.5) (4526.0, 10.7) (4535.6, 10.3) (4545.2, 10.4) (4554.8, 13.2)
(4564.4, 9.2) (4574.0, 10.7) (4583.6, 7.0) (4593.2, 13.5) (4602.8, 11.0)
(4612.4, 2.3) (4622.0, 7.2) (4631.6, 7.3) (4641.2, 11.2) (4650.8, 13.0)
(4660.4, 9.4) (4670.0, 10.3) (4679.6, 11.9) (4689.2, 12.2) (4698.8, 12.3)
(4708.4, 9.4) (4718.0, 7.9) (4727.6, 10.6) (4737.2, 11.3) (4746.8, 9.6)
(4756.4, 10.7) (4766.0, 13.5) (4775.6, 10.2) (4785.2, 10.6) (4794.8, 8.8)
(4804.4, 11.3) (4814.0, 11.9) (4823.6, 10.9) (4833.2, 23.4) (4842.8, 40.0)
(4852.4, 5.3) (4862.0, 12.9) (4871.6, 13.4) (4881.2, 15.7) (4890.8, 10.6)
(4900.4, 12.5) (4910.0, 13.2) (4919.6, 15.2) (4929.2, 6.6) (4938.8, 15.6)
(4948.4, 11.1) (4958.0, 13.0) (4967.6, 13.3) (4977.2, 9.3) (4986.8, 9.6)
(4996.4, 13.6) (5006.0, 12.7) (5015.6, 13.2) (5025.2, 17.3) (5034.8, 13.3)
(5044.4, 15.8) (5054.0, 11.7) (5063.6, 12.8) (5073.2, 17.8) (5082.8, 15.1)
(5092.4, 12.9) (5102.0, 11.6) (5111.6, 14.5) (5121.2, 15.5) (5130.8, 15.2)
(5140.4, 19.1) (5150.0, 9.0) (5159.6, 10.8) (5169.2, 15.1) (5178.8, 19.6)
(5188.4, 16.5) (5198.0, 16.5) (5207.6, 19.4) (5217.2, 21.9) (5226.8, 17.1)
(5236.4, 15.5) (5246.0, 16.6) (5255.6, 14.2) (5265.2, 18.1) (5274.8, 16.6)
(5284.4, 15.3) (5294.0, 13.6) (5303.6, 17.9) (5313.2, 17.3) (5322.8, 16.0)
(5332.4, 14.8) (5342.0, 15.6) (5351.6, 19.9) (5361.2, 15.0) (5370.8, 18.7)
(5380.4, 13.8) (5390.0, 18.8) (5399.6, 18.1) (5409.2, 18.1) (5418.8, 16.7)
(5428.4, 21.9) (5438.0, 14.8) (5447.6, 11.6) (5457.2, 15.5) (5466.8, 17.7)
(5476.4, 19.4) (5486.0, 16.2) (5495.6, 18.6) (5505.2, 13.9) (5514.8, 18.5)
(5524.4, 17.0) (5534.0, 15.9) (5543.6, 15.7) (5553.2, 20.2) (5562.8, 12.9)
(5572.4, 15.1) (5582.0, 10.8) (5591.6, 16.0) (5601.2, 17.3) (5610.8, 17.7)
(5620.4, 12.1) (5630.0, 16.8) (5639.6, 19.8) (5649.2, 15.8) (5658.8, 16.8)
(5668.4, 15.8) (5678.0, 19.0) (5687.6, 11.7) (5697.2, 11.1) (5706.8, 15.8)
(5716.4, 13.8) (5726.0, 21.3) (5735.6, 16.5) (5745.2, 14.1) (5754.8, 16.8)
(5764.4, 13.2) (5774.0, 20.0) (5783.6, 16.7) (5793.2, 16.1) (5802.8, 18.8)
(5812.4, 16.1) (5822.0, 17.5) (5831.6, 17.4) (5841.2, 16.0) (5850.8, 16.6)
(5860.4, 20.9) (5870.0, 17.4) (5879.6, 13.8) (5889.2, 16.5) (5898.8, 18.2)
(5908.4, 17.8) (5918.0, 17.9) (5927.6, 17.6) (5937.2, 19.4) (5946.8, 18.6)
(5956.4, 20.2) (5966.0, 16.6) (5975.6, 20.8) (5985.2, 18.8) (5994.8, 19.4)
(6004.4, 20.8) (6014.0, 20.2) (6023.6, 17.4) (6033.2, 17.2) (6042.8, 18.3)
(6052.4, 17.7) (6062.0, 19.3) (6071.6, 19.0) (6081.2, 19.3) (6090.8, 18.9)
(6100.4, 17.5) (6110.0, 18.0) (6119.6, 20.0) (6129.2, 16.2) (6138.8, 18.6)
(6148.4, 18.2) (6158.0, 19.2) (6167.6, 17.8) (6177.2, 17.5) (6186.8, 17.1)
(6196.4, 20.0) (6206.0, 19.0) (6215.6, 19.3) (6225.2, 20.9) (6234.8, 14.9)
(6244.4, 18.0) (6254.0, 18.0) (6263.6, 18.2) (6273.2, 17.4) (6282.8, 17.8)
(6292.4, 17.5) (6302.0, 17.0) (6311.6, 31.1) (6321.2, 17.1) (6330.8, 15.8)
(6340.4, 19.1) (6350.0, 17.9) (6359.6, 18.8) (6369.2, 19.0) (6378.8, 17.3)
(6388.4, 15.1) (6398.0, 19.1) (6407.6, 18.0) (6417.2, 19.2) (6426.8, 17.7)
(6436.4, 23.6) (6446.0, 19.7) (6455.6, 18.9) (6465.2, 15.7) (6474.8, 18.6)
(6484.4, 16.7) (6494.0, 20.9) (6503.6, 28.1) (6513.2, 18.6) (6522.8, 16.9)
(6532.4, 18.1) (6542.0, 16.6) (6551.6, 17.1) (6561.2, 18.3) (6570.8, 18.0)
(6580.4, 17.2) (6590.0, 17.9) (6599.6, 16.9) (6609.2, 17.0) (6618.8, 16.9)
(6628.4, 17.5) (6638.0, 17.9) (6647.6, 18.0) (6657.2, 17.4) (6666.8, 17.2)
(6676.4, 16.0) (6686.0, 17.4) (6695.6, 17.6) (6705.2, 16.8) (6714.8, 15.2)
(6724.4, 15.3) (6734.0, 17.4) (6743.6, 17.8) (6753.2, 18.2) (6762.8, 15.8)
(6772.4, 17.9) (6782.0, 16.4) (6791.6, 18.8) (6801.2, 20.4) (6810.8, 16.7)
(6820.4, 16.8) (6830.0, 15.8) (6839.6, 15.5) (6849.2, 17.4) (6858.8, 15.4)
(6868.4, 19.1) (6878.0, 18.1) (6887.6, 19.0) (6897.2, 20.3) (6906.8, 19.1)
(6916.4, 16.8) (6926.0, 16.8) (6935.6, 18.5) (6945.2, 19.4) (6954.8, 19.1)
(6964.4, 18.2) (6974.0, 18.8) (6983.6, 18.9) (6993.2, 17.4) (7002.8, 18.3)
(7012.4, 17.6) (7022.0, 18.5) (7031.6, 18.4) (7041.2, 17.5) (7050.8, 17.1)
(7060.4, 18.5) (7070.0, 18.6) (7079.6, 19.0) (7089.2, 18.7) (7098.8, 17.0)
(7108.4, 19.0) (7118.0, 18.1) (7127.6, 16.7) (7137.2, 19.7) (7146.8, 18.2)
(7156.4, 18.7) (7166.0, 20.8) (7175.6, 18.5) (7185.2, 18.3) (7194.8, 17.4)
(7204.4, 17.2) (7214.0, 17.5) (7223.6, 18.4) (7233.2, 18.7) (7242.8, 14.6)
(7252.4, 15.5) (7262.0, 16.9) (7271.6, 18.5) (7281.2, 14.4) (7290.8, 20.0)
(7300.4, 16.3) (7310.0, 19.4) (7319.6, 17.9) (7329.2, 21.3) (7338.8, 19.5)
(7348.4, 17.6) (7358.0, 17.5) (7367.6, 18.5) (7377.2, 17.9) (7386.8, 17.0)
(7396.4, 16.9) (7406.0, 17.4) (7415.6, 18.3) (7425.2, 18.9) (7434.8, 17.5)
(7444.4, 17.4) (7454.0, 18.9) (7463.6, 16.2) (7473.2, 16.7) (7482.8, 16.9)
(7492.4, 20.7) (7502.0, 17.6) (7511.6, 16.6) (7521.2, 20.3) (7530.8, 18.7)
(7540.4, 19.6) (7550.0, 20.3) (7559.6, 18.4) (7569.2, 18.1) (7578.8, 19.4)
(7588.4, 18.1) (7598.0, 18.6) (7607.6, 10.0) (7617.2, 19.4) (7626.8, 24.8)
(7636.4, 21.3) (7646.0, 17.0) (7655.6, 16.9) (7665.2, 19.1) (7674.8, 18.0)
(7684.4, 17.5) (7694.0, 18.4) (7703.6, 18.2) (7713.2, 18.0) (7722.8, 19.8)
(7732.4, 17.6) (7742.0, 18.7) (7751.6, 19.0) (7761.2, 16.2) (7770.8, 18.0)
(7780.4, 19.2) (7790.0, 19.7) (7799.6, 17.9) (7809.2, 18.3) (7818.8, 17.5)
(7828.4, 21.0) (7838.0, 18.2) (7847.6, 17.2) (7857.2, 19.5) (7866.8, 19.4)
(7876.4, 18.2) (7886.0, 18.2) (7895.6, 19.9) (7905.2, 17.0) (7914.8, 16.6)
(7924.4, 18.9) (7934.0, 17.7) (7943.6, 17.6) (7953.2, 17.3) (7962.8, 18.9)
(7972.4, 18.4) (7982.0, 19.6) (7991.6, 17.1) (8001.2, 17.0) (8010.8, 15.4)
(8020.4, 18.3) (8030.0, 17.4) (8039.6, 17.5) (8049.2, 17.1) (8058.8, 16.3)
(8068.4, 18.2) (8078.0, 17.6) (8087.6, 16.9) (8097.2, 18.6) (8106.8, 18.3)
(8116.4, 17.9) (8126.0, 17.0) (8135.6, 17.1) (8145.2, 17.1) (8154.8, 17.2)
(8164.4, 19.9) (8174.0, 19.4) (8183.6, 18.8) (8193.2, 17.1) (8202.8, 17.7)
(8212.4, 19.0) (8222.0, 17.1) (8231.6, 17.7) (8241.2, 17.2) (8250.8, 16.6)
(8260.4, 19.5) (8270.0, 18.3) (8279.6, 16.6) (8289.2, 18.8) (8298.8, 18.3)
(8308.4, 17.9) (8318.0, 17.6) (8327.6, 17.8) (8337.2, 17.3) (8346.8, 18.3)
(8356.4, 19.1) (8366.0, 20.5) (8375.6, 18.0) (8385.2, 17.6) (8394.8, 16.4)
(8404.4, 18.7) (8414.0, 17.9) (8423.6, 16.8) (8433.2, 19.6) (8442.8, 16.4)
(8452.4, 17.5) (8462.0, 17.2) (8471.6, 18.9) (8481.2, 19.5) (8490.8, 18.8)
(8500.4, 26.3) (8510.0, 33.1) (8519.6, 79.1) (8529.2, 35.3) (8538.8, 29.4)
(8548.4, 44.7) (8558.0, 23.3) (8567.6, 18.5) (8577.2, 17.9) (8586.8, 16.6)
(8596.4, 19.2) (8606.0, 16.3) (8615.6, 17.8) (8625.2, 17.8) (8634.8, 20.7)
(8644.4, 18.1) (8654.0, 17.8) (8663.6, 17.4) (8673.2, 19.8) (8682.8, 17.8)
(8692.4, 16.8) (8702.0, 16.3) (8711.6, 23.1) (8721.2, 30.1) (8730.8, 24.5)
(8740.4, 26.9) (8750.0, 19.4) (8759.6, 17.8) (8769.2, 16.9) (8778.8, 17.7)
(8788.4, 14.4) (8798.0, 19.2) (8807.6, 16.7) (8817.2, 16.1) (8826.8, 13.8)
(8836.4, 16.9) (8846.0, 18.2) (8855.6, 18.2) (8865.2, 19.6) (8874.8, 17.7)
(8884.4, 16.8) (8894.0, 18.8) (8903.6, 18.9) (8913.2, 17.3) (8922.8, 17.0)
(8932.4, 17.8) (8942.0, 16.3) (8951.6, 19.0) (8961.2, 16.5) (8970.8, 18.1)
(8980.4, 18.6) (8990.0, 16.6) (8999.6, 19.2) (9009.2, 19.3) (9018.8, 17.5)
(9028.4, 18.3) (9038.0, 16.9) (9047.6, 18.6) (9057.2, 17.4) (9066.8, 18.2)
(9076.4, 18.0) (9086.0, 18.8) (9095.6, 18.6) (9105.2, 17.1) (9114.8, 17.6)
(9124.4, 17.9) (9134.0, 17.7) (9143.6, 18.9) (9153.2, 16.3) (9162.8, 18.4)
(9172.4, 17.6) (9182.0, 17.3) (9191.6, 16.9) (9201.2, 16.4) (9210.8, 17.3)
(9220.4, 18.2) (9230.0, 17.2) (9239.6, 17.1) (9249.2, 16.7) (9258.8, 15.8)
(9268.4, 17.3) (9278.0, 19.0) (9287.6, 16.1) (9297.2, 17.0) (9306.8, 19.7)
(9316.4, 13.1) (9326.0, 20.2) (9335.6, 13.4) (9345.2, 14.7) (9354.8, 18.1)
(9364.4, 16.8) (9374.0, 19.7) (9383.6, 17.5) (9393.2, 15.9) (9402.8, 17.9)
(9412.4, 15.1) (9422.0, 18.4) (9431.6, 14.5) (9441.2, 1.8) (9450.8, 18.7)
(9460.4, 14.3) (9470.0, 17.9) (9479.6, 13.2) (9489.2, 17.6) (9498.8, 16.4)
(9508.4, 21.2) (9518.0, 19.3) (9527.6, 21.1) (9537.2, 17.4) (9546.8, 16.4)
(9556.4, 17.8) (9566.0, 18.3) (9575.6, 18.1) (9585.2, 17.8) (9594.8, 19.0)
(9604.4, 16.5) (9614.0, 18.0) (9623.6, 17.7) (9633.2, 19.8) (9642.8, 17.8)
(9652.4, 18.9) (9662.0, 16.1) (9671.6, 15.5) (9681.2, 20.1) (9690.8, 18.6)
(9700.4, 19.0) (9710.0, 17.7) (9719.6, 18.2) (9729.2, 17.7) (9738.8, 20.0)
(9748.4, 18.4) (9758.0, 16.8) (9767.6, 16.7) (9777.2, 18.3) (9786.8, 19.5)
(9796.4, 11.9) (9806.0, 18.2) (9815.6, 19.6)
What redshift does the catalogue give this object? 0.298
